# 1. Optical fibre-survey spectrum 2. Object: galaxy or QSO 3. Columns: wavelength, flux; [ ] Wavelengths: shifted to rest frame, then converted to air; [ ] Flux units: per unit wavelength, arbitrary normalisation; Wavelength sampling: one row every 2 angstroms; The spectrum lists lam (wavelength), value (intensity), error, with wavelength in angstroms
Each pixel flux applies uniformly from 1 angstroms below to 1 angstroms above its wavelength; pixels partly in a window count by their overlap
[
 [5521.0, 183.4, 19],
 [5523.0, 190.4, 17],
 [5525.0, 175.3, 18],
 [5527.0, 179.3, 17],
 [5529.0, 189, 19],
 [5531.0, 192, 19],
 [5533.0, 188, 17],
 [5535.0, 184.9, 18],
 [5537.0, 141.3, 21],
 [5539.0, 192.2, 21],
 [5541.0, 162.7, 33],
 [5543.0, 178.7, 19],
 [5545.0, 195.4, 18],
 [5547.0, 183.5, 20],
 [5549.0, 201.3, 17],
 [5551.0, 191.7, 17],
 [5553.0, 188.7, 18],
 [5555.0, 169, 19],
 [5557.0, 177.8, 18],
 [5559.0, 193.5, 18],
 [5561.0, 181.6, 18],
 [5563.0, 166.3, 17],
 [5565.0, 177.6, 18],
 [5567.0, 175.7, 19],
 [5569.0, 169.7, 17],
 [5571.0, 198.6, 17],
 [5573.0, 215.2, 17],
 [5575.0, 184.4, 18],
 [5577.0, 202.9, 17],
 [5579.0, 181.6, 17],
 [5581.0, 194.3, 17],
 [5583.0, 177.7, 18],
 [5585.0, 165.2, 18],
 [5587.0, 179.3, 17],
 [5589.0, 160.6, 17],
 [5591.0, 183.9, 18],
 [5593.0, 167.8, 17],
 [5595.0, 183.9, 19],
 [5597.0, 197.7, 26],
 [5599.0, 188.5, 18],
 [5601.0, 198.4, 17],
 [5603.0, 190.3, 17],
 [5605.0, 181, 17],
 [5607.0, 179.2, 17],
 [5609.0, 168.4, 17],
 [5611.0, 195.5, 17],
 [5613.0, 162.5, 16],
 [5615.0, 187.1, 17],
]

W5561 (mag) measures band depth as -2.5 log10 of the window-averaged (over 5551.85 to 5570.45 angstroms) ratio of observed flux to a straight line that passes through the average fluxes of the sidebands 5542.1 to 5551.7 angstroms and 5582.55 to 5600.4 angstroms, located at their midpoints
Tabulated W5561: 0.05 mag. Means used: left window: 190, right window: 179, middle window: 178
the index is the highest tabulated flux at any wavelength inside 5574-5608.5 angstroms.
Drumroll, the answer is 202.9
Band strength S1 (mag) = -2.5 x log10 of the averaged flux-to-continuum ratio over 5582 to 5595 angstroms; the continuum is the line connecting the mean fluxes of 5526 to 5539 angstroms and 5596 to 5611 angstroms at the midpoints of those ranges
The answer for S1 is 0.07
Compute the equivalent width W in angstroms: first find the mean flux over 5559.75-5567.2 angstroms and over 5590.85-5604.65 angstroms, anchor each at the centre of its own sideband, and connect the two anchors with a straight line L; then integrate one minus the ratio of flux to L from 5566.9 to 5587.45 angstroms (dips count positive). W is -0.7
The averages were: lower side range 176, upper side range 187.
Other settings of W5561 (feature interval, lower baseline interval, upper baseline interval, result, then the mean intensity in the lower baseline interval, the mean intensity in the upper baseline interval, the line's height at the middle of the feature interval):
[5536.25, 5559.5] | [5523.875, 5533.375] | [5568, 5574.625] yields 0.04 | 185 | 194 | 189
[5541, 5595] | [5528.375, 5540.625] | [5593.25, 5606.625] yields 0.01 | 180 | 188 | 184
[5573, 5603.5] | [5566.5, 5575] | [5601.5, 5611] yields 0.01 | 190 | 182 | 186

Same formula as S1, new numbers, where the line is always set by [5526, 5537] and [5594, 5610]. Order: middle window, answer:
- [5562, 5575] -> 0.00 mag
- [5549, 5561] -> -0.01 mag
